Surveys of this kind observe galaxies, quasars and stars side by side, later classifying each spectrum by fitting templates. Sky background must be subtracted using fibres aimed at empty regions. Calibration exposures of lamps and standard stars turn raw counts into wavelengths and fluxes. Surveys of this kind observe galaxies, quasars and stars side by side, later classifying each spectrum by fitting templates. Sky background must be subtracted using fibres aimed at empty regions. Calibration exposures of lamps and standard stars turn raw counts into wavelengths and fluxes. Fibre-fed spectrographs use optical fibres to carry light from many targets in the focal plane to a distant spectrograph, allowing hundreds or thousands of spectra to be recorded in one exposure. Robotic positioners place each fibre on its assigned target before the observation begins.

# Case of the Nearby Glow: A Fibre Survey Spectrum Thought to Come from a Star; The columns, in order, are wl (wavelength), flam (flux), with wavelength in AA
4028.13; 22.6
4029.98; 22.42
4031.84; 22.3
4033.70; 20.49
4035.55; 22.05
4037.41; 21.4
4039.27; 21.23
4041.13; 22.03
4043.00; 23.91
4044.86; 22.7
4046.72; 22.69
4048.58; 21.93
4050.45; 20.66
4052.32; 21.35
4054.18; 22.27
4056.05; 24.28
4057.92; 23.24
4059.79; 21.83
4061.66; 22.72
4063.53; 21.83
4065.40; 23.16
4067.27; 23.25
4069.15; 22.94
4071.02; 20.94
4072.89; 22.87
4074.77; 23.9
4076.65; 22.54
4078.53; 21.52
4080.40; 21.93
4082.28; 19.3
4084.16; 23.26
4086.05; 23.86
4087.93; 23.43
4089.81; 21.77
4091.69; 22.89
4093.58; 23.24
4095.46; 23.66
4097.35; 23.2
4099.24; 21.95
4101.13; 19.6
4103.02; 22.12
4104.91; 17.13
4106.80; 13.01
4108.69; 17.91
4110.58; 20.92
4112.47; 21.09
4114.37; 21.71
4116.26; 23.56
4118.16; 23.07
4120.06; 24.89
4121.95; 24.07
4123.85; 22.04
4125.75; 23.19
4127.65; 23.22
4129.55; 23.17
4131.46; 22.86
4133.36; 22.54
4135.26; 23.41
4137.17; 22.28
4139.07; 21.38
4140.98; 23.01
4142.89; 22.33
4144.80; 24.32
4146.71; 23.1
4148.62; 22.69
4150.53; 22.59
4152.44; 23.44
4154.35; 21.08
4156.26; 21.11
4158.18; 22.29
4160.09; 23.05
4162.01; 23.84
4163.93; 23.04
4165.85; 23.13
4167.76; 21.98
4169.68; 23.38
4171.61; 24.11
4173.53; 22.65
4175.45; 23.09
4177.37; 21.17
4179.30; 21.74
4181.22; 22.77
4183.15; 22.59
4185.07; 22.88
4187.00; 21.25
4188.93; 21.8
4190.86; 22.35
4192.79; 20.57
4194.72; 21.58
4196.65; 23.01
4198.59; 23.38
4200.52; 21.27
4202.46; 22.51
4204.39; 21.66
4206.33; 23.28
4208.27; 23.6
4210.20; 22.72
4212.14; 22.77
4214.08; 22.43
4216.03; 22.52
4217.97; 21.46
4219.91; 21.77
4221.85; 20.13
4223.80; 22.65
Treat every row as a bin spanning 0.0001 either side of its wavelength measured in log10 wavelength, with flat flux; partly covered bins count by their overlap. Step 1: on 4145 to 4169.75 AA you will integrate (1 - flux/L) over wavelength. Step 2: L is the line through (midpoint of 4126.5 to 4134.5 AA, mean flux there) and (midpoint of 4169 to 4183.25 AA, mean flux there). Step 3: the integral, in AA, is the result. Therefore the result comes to 0.1 AA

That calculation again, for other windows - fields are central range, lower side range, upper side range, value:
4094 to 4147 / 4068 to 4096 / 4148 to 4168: 1.4 AA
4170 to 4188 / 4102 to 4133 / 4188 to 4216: -0.3 AA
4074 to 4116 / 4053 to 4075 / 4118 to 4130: 3.1 AA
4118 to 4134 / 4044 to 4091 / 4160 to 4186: -0.4 AA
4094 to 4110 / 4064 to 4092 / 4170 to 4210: 1.8 AA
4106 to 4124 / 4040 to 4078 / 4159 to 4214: 1.0 AA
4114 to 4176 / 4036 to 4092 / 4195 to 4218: -1.2 AA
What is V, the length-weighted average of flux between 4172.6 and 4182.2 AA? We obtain 22.3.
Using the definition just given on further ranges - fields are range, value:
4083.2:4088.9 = 23.5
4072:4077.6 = 23.1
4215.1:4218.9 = 22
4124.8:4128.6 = 23.2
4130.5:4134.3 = 22.7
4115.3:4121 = 23.8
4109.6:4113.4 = 21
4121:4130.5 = 23.2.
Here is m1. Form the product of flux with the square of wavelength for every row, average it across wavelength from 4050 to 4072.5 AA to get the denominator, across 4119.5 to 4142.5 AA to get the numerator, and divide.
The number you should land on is 1.1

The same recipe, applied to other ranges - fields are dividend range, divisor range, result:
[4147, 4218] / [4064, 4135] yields 1.06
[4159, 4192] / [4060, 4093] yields 1.06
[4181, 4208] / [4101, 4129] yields 1.09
